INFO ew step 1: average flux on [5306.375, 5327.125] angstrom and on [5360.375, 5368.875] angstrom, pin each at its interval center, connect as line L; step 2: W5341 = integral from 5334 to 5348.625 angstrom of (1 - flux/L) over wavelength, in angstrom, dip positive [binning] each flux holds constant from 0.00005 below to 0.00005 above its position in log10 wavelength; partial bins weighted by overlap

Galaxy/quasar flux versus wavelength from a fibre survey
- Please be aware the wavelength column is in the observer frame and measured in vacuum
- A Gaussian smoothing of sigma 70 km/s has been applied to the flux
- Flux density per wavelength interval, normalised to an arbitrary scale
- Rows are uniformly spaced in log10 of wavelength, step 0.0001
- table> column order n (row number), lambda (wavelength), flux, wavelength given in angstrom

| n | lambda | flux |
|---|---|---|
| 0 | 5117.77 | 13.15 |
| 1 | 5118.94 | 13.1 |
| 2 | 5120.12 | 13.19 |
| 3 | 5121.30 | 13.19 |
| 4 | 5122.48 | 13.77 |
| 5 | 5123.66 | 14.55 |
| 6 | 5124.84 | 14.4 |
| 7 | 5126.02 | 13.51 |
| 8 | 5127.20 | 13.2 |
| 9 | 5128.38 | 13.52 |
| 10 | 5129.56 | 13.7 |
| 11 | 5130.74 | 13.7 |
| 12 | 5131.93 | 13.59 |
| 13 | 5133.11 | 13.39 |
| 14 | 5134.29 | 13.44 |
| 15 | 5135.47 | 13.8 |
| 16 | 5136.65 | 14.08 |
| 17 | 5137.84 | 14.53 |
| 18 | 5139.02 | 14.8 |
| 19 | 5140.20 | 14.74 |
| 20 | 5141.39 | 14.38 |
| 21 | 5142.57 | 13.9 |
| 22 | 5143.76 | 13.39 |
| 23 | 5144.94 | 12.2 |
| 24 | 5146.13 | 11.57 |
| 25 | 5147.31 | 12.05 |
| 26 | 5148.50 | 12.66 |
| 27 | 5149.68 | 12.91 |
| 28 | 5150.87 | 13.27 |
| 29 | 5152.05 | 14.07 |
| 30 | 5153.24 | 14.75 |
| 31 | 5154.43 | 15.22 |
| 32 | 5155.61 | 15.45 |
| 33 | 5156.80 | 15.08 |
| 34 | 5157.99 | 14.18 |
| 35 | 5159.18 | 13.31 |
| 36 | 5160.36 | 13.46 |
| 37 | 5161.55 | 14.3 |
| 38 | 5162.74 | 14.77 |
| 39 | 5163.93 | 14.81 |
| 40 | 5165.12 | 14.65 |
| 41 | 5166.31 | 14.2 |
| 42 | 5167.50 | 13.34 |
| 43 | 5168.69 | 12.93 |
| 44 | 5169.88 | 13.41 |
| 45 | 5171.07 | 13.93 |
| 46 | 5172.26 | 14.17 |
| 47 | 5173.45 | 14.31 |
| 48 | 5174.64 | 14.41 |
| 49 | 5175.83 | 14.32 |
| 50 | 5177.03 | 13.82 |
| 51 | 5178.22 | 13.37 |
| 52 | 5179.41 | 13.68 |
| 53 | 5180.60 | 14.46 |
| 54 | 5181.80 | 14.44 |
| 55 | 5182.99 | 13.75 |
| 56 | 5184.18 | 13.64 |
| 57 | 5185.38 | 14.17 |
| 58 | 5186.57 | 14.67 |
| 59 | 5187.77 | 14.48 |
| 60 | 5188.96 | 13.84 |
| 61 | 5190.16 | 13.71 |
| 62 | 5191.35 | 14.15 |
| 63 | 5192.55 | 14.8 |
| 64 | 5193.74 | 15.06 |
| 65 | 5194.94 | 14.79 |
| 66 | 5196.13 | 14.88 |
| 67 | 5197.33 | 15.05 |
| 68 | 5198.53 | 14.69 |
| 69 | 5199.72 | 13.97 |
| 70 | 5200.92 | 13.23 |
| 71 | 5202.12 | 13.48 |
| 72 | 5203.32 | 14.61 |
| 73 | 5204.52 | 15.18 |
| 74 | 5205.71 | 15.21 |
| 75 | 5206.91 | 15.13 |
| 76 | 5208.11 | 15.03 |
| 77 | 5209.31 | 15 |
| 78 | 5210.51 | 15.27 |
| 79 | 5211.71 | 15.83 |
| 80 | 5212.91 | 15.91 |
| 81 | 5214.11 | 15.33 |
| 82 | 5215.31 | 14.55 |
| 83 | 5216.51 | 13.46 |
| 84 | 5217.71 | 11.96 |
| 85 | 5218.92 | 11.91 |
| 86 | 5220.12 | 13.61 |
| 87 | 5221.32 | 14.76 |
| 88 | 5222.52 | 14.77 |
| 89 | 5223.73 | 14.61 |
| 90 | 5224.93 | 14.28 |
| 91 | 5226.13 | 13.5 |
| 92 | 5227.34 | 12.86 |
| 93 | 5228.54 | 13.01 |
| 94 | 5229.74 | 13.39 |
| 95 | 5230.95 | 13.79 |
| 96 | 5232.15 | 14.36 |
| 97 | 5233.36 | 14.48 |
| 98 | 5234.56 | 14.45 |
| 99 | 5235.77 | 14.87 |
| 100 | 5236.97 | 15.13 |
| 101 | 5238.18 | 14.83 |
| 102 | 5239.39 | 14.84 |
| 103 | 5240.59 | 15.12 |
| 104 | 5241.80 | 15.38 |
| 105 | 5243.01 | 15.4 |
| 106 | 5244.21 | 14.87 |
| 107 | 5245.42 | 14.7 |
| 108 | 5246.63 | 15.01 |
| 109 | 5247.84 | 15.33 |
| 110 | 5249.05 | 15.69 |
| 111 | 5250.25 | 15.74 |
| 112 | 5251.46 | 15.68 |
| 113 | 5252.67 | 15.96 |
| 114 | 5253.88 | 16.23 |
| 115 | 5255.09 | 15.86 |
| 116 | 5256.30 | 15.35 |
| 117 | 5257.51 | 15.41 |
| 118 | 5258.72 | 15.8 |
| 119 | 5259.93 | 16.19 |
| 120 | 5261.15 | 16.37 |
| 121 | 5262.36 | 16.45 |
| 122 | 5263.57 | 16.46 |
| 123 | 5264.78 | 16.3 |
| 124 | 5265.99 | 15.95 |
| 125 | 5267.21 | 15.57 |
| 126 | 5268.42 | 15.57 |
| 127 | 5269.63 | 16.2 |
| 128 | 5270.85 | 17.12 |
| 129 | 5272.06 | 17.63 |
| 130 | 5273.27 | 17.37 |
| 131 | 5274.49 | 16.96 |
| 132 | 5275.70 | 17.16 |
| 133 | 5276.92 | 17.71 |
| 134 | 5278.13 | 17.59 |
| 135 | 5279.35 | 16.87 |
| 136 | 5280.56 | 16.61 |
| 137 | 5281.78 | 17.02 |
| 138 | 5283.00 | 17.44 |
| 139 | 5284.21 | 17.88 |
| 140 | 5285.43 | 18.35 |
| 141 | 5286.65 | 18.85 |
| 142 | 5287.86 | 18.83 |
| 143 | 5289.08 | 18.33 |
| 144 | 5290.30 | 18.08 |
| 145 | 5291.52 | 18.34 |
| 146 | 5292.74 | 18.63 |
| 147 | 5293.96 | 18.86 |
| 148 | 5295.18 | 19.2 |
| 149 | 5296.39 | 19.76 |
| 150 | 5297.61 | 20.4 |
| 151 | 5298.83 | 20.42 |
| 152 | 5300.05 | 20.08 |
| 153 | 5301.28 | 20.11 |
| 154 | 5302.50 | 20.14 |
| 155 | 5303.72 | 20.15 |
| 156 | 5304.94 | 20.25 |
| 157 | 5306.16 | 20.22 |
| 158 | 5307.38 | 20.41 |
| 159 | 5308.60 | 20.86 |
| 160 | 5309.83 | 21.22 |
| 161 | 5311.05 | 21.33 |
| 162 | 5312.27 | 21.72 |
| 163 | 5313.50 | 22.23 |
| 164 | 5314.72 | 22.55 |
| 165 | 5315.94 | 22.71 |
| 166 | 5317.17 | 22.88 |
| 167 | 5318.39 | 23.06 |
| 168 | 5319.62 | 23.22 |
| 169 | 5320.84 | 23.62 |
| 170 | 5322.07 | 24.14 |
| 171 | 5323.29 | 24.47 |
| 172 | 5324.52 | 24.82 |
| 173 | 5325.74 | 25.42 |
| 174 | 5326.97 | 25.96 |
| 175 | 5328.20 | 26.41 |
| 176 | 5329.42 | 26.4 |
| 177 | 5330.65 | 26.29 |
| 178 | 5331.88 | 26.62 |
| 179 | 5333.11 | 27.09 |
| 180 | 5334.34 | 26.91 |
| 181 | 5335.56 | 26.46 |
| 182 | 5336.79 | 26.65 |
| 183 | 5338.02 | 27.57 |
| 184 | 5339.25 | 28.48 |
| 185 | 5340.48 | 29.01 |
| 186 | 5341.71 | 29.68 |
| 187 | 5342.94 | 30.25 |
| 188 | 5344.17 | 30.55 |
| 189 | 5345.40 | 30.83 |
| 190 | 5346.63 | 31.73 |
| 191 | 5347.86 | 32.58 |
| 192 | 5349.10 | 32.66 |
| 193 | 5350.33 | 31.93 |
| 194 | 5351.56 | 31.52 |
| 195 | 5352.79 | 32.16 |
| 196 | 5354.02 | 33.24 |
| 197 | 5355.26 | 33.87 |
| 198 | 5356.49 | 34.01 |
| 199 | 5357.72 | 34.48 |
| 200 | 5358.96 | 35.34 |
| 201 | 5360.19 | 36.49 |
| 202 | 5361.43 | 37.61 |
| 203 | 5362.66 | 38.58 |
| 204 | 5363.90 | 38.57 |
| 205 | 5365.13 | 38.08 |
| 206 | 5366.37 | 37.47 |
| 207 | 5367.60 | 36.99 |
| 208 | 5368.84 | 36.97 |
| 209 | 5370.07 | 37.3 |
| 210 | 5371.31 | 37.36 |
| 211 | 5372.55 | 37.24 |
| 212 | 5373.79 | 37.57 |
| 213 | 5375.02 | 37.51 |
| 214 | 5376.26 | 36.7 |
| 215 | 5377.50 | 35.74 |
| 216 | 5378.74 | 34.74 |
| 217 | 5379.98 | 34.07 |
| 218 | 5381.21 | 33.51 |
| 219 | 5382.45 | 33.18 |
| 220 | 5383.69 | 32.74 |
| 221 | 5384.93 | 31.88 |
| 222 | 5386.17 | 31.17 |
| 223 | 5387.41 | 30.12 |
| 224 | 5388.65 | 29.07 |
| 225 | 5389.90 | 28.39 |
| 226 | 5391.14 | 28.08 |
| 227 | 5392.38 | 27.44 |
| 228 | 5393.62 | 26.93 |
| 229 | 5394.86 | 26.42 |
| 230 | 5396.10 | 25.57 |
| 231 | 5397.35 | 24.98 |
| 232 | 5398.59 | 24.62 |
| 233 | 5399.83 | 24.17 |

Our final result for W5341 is 0.6 angstrom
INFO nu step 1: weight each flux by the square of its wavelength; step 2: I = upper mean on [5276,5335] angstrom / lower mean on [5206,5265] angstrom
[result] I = 1.47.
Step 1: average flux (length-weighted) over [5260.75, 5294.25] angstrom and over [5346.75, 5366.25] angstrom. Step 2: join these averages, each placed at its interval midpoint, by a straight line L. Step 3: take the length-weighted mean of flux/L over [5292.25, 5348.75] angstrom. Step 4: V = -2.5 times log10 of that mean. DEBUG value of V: 0.111 mag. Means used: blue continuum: 17.3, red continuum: 34.7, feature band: 24.2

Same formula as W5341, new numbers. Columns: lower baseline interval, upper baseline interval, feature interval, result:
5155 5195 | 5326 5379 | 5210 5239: 7.6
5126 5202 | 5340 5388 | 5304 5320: 4.0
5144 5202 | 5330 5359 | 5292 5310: 4.2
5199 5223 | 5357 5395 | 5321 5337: 1.5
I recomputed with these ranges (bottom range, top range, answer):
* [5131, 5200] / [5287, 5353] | 1.84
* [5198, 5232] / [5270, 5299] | 1.31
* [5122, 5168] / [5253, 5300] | 1.32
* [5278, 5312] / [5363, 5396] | 1.80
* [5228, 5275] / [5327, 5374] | 2.16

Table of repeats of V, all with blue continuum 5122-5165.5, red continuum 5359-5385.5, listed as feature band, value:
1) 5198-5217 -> 0.335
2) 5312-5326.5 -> 0.303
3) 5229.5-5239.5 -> 0.491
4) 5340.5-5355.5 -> 0.075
